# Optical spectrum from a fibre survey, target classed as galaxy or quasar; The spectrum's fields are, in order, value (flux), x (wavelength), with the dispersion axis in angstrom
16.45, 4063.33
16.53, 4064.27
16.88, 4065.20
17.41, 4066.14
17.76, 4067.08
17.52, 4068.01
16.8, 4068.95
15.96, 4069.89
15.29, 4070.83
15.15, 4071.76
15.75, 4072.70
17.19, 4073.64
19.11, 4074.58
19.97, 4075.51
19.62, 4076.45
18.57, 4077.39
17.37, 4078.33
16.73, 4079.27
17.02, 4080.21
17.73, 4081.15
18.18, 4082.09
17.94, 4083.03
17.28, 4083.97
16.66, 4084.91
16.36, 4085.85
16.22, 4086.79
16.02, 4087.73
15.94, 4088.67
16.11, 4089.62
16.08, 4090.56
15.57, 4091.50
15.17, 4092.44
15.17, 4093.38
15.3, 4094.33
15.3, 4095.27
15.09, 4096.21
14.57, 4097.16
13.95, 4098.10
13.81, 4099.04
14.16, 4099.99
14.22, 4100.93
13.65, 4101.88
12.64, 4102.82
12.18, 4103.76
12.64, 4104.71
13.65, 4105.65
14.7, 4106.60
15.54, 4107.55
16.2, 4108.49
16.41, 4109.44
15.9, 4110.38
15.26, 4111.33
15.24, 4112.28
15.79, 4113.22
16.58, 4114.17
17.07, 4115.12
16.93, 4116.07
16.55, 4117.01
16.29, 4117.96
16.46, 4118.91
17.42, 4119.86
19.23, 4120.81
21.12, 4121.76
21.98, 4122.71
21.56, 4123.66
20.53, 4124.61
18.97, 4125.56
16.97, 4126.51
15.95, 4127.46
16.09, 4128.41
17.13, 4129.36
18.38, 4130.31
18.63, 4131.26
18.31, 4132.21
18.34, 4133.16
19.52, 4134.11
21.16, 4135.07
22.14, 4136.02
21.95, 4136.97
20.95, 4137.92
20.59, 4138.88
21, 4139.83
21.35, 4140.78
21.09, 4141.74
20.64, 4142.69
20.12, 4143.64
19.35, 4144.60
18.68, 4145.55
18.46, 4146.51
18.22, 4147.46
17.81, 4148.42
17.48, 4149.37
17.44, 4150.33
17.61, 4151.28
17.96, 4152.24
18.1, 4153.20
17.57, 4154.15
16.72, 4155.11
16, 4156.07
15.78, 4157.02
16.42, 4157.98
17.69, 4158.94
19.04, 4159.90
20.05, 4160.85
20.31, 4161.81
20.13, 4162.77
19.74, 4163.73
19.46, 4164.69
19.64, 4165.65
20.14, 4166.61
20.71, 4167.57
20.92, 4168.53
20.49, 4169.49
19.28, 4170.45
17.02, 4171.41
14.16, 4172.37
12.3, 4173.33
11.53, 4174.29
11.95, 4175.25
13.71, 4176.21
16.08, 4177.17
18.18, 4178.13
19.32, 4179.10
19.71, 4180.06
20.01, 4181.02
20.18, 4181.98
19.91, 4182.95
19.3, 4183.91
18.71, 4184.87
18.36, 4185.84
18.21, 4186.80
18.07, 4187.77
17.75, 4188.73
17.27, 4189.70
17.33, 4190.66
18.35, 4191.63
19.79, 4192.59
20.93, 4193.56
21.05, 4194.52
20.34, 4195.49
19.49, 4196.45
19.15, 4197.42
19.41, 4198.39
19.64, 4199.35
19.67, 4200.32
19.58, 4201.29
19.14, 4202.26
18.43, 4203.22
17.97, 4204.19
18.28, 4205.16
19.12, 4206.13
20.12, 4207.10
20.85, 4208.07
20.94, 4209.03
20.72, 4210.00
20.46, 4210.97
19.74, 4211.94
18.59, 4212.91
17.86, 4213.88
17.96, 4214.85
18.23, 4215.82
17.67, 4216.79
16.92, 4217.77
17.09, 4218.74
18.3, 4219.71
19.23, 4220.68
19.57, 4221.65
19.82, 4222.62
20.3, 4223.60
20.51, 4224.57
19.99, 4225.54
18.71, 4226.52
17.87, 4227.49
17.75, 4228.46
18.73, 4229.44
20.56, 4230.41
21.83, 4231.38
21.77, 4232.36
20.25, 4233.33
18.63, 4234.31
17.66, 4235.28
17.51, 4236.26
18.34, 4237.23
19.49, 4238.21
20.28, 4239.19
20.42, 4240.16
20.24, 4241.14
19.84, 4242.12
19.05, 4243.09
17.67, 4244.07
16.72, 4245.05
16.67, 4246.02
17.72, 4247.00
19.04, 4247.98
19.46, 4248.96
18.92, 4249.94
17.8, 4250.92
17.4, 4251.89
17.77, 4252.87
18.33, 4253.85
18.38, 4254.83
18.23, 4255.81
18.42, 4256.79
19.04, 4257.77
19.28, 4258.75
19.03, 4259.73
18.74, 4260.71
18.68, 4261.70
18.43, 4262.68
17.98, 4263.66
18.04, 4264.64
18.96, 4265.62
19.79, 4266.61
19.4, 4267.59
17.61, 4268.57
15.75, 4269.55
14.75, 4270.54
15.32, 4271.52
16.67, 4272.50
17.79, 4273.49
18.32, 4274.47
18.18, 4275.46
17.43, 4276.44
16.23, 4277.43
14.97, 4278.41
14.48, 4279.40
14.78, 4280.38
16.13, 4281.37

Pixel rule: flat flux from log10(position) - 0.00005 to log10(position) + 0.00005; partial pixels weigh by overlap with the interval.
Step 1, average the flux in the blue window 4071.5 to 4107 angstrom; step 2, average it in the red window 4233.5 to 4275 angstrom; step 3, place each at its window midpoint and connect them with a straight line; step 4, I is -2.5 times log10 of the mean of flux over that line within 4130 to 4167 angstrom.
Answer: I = -0.14 mag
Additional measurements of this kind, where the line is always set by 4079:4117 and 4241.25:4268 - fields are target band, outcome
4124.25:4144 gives -0.201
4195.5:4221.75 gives -0.085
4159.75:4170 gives -0.194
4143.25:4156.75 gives -0.089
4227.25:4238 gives -0.066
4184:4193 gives -0.061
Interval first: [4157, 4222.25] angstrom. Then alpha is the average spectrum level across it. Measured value 18.6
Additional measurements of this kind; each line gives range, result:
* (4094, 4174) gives 17.6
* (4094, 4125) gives 16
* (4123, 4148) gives 19.5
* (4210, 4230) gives 18.8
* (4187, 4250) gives 19.1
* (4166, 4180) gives 17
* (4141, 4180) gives 18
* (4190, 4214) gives 19.5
